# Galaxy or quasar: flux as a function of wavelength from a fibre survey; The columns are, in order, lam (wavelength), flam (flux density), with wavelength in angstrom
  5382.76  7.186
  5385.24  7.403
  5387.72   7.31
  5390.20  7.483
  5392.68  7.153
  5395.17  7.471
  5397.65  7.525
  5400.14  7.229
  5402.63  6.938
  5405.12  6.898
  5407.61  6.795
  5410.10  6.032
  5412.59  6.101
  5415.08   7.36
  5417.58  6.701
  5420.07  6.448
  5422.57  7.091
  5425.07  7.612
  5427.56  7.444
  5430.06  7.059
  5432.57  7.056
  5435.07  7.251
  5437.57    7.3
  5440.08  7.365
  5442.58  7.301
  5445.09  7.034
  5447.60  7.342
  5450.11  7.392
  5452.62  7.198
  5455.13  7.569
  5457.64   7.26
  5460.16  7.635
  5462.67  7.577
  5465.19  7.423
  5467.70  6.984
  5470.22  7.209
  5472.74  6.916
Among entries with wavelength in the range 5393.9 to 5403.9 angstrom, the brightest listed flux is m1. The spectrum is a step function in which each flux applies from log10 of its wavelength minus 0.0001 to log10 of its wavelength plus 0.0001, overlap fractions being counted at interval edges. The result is 7.525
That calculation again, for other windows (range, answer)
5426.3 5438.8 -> 7.444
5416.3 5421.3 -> 6.701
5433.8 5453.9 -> 7.392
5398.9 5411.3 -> 7.229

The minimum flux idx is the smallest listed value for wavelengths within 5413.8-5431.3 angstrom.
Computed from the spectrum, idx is 6.448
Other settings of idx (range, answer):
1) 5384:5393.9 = 7.153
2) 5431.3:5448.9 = 7.034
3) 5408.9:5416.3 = 6.032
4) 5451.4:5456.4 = 7.198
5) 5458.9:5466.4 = 7.423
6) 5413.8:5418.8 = 6.701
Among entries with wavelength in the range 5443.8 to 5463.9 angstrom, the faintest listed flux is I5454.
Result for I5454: 7.034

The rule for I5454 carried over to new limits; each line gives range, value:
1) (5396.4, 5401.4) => 7.229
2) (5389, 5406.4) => 6.898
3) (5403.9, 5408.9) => 6.795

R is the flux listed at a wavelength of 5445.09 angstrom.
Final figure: 7.034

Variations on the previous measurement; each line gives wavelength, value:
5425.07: 7.612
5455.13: 7.569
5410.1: 6.032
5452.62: 7.198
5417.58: 6.701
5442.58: 7.301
